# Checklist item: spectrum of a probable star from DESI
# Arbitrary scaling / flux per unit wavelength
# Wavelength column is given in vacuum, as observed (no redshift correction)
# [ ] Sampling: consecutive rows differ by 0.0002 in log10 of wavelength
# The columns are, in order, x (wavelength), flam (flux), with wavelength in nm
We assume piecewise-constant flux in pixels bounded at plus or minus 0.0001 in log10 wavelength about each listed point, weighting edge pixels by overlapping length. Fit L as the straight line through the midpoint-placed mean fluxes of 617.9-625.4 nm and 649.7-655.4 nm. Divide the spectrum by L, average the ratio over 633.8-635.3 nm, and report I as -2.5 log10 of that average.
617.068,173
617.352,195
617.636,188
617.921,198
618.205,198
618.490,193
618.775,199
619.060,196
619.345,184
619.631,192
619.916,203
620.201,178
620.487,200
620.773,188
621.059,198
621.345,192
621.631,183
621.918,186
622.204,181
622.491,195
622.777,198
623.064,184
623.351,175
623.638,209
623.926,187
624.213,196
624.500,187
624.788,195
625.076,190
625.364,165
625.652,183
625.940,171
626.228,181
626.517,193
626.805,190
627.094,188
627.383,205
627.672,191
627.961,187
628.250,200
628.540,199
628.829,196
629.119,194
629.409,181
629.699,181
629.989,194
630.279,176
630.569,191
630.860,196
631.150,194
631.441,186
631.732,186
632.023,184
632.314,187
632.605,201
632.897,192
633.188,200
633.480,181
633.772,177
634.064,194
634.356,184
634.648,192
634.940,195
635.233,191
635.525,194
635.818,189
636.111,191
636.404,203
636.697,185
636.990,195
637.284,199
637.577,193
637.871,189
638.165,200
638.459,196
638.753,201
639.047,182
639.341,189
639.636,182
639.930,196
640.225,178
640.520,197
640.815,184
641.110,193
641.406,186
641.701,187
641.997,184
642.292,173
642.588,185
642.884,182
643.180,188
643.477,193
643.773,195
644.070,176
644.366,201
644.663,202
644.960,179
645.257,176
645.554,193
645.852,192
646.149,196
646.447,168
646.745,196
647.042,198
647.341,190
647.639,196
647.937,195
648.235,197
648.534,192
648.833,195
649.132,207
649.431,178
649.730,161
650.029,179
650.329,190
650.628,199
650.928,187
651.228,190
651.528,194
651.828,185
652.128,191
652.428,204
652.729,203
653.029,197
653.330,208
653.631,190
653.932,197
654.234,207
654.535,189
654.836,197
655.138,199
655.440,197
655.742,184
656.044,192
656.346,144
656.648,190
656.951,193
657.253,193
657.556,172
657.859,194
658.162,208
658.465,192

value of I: 0.01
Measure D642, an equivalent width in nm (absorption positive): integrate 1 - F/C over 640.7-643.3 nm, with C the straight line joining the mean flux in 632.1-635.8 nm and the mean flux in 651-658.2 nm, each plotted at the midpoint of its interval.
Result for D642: 0.09 nm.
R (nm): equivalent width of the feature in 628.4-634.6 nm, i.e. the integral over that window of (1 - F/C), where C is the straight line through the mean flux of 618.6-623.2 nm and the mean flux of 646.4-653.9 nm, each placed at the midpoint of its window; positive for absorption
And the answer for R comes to 0.07 nm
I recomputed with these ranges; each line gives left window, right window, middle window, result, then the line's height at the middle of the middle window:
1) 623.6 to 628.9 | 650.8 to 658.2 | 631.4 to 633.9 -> 0.01 mag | 190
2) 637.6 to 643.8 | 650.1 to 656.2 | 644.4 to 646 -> 0.01 mag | 191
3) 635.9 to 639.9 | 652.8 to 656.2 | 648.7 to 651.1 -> 0.05 mag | 195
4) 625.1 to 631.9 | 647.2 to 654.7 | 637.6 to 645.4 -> 0.01 mag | 191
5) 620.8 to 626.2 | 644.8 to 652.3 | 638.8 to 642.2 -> 0.01 mag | 189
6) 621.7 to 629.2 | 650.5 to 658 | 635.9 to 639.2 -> -0.02 mag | 190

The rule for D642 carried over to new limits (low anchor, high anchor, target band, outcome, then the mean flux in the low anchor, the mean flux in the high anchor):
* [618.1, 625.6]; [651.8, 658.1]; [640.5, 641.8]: 0.02 nm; 190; 192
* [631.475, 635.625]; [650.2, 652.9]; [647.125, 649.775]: 0.02 nm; 190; 194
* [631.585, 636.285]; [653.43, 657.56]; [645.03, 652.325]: 0.02 nm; 190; 190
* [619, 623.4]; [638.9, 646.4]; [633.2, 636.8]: -0.04 nm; 190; 187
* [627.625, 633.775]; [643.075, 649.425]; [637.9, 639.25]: -0.02 nm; 190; 191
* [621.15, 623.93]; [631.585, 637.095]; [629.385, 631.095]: 0.03 nm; 189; 191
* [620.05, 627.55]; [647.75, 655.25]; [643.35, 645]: 0.00 nm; 188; 193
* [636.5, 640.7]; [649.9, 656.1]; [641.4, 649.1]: 0.14 nm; 192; 194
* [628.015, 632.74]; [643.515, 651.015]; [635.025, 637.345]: -0.04 nm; 190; 190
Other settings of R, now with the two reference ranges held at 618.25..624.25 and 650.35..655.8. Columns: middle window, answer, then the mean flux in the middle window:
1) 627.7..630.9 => 0.03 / 190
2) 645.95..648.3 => 0.04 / 192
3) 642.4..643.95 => 0.05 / 188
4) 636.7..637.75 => 0.00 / 194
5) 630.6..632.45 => 0.04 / 189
